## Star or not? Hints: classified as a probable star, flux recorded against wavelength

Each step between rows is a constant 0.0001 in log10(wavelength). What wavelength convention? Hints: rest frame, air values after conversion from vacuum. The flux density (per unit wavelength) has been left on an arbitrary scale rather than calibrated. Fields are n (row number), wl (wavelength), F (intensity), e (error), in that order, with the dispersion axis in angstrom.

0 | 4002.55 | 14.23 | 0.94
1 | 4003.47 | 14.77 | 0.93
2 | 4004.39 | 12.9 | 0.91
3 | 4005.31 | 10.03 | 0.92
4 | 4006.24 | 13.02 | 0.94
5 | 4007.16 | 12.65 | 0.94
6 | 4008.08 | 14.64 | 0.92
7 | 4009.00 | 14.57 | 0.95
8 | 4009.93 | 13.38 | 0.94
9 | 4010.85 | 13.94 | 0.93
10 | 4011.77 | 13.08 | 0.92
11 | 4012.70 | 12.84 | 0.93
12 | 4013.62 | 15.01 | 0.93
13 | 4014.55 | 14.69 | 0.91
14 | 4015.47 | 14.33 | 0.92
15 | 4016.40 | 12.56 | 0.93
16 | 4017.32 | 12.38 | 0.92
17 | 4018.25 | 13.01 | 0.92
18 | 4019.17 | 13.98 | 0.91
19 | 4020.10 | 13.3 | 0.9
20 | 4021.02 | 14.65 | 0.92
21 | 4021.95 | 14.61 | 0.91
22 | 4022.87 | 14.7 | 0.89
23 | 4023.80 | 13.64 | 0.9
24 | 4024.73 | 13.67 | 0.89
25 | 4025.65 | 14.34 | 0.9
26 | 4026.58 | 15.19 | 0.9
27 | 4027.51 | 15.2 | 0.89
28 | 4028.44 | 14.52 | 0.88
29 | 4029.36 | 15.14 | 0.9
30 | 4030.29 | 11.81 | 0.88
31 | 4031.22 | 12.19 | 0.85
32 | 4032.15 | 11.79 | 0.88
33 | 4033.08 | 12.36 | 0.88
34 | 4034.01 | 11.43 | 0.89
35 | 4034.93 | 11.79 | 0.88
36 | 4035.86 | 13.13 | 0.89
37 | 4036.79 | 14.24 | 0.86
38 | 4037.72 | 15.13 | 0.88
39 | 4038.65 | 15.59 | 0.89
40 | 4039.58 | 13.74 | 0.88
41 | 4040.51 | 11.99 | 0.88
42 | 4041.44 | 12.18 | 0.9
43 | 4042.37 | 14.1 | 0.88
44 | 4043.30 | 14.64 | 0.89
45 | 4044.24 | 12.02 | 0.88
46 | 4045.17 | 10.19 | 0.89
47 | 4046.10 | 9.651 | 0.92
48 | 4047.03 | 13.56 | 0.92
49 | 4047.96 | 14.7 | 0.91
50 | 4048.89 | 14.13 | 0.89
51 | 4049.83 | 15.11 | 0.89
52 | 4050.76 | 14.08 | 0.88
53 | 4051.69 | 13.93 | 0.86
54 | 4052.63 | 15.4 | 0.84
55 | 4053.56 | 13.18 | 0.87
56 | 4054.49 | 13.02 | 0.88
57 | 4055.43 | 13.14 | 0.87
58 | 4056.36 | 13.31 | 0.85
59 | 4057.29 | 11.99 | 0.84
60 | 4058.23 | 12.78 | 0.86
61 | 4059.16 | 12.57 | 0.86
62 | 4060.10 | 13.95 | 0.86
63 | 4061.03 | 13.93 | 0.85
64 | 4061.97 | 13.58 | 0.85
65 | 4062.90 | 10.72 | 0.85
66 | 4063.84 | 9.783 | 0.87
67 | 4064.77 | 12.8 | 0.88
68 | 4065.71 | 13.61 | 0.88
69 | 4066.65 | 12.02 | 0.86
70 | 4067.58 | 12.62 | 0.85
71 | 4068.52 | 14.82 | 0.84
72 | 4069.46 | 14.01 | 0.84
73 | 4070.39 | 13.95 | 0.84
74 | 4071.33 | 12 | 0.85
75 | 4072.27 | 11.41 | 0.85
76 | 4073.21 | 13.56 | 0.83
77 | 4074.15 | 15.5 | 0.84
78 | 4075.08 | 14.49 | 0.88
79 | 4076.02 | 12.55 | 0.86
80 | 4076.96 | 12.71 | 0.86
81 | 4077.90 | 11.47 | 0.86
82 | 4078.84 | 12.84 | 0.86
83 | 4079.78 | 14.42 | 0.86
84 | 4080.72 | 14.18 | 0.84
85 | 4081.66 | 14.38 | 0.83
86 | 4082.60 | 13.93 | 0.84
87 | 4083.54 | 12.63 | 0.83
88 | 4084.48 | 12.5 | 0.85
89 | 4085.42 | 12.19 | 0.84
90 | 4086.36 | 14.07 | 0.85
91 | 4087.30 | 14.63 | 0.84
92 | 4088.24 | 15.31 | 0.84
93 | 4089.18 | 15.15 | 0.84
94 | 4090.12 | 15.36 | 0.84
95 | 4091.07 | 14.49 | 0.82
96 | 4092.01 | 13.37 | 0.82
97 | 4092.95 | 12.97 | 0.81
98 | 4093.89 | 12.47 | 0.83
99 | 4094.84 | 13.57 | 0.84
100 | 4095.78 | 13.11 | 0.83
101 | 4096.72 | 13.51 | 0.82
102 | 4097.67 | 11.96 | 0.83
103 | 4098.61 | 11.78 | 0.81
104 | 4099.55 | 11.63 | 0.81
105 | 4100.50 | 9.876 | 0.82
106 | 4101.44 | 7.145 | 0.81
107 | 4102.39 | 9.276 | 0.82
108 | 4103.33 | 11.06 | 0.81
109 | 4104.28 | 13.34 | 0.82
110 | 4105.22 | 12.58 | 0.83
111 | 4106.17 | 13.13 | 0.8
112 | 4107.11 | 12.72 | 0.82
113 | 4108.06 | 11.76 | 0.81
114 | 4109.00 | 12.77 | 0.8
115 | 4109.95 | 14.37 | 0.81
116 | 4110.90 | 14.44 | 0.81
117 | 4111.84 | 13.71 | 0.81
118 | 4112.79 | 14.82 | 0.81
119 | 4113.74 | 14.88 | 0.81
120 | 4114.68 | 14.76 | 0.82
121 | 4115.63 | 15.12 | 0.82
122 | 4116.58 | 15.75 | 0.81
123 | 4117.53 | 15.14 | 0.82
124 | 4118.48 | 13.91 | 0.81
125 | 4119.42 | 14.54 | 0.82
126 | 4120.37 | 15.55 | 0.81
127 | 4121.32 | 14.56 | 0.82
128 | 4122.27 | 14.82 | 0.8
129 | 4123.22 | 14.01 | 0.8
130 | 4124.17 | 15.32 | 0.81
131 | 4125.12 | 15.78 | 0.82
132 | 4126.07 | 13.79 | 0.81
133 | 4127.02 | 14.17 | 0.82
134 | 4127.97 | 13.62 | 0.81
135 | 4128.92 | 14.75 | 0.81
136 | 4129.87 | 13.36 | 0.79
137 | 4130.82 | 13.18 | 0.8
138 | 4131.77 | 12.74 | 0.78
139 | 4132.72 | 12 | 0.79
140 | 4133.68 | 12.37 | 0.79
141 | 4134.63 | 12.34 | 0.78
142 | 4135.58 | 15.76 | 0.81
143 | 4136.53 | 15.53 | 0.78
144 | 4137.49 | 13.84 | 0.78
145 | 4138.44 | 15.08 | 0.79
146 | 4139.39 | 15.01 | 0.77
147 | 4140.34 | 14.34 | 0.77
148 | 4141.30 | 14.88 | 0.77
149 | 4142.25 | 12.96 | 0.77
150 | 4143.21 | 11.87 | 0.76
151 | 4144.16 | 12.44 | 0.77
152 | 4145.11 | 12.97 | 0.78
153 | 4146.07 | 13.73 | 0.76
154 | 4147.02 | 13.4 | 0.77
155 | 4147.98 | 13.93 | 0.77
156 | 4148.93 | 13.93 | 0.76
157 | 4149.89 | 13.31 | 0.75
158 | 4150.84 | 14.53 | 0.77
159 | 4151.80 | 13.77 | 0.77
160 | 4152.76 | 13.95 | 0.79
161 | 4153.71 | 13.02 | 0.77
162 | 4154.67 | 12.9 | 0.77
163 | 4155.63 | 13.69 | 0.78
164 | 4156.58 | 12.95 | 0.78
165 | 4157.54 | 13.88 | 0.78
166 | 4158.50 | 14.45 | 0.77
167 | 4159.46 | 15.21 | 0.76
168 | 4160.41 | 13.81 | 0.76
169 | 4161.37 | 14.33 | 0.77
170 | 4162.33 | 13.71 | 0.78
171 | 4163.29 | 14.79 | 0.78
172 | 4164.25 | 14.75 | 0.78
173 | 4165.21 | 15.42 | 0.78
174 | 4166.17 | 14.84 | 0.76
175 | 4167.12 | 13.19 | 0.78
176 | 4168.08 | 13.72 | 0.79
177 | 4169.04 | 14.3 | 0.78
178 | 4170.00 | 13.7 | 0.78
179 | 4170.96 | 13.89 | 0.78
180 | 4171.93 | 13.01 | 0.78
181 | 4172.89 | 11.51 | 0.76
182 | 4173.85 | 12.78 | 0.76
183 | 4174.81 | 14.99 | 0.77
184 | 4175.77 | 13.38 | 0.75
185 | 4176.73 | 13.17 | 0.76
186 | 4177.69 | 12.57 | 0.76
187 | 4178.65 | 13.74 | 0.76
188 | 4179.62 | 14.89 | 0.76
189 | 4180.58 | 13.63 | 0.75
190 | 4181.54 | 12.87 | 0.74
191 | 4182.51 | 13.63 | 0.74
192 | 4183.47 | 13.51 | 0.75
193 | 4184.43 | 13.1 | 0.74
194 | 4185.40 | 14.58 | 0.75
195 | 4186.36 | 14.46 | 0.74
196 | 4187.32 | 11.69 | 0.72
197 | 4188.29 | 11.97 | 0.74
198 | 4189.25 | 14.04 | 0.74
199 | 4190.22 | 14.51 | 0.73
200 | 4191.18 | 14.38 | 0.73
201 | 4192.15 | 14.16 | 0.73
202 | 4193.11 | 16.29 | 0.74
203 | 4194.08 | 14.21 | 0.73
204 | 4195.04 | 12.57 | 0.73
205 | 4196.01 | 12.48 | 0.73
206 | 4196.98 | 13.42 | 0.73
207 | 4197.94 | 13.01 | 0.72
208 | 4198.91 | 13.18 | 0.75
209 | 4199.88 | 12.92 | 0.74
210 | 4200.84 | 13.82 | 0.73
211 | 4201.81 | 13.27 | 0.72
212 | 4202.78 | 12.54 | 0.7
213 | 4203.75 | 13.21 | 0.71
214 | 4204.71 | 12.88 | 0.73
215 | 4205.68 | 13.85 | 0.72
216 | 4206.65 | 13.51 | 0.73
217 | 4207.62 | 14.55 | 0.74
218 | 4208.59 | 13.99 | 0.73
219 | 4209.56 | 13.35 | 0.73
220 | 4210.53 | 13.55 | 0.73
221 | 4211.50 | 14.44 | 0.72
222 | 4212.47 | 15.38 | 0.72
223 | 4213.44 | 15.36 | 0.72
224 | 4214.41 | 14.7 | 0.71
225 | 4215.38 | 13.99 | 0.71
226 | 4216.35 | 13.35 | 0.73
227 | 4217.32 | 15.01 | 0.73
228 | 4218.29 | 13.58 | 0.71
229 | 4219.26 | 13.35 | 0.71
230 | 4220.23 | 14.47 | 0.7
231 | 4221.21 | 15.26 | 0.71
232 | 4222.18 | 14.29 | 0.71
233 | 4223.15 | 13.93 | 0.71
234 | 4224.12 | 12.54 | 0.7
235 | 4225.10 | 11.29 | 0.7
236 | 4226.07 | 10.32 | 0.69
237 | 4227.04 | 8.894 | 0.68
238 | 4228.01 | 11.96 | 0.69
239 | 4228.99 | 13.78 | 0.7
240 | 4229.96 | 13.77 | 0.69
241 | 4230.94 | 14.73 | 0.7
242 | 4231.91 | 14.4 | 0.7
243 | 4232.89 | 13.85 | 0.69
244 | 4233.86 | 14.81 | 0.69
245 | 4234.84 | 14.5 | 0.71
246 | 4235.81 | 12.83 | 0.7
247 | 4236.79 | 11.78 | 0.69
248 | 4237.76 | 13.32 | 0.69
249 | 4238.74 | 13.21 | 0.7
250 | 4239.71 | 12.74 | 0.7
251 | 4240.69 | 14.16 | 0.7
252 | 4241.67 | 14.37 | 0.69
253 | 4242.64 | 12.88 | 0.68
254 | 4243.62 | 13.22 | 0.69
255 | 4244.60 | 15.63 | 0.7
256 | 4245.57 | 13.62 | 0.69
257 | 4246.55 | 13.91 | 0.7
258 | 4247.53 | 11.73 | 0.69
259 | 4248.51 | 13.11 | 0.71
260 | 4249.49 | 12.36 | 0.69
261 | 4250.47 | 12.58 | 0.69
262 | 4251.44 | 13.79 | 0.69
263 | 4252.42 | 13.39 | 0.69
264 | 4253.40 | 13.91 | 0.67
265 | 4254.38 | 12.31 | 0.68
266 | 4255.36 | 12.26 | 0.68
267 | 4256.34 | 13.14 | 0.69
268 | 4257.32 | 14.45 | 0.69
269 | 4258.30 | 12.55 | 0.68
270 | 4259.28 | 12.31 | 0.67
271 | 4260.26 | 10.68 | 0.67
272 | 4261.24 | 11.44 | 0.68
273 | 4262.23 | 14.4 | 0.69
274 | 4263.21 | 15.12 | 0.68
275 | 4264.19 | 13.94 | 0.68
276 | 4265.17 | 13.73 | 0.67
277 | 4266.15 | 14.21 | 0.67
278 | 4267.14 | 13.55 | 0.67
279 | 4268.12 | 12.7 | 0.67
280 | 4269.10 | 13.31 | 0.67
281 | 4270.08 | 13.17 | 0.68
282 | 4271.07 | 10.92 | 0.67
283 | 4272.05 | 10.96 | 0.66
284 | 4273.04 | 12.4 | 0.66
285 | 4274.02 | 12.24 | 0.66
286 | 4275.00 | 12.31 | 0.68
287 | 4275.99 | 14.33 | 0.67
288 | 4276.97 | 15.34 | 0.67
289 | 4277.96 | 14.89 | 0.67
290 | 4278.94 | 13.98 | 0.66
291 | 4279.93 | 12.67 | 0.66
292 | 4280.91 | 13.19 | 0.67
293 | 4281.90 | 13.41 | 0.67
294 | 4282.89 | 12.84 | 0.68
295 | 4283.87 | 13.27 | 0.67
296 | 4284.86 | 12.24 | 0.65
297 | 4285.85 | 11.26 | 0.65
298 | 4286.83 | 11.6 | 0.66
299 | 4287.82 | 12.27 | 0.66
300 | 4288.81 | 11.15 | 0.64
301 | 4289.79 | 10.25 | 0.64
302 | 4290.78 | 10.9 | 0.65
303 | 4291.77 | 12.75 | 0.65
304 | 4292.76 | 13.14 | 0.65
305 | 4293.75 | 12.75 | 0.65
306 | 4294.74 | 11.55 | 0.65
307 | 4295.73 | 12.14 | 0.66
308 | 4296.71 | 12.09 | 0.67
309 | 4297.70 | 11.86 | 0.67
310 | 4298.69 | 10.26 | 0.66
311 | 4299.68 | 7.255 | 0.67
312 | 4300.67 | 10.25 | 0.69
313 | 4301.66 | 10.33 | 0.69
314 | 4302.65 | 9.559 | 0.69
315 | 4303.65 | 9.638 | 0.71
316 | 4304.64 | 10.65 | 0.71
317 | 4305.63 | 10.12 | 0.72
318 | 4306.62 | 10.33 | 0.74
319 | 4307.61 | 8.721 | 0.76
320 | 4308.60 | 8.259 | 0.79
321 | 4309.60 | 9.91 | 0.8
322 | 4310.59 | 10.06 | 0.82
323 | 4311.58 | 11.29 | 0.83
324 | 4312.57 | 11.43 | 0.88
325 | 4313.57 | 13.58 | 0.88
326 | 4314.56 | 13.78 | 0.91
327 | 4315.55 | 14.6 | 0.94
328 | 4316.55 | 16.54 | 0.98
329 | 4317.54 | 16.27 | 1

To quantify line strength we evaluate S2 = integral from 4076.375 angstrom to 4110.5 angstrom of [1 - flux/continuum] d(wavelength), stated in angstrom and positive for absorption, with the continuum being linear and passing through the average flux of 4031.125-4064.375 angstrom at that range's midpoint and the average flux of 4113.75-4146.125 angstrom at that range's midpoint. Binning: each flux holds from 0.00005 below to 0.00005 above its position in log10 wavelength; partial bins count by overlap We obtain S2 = 2.0 angstrom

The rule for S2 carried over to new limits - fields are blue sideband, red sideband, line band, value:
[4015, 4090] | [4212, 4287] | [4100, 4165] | -1.71 angstrom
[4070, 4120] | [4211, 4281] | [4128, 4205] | -2.05 angstrom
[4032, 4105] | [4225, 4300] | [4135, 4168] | -2.73 angstrom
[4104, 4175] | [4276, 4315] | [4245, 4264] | -1.29 angstrom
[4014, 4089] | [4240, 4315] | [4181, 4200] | -1.26 angstrom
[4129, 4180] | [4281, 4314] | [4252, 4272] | -2.11 angstrom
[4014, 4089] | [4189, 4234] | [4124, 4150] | -0.54 angstrom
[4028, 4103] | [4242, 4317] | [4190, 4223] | -3.44 angstrom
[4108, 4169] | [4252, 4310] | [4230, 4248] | -1.38 angstrom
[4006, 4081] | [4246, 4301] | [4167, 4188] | -0.89 angstrom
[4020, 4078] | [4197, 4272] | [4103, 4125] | -1.28 angstrom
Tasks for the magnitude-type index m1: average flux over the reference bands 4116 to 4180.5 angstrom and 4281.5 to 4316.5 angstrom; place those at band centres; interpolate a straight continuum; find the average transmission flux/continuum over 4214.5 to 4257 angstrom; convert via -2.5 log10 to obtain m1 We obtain -0.075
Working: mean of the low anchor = 13.9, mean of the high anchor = 11.4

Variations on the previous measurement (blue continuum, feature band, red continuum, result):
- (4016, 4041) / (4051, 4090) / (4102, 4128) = 0.03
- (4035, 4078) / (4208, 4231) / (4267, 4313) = -0.12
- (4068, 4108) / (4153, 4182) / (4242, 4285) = -0.06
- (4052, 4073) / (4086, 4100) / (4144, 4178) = -0.03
